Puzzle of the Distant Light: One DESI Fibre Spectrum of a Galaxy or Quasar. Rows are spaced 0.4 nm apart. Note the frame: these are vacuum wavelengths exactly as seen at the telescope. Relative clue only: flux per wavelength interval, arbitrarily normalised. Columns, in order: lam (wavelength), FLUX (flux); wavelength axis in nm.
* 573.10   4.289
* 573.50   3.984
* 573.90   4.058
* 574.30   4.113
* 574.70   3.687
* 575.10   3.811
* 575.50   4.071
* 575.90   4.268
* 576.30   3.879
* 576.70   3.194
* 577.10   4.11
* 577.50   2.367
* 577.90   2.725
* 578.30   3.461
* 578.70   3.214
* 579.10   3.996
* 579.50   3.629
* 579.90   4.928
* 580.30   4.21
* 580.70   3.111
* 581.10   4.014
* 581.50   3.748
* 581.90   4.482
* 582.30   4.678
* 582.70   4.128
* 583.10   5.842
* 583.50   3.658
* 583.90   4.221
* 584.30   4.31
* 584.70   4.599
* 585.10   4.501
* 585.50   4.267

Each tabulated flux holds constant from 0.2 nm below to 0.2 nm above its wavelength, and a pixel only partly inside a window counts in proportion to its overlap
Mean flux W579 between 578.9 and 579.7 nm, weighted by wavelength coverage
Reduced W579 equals 3.81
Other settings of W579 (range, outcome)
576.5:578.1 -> 3.1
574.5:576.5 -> 3.94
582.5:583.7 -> 4.54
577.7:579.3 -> 3.35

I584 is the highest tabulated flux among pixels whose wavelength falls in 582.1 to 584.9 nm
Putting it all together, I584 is 5.842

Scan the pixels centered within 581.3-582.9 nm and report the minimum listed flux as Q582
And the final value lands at 3.748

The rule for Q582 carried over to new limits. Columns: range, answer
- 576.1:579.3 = 2.367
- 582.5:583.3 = 4.128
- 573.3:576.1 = 3.687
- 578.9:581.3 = 3.111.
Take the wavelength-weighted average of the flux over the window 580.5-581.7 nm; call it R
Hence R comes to 3.62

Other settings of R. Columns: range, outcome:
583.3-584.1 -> 3.94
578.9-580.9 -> 3.97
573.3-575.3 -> 3.93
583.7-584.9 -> 4.38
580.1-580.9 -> 3.66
